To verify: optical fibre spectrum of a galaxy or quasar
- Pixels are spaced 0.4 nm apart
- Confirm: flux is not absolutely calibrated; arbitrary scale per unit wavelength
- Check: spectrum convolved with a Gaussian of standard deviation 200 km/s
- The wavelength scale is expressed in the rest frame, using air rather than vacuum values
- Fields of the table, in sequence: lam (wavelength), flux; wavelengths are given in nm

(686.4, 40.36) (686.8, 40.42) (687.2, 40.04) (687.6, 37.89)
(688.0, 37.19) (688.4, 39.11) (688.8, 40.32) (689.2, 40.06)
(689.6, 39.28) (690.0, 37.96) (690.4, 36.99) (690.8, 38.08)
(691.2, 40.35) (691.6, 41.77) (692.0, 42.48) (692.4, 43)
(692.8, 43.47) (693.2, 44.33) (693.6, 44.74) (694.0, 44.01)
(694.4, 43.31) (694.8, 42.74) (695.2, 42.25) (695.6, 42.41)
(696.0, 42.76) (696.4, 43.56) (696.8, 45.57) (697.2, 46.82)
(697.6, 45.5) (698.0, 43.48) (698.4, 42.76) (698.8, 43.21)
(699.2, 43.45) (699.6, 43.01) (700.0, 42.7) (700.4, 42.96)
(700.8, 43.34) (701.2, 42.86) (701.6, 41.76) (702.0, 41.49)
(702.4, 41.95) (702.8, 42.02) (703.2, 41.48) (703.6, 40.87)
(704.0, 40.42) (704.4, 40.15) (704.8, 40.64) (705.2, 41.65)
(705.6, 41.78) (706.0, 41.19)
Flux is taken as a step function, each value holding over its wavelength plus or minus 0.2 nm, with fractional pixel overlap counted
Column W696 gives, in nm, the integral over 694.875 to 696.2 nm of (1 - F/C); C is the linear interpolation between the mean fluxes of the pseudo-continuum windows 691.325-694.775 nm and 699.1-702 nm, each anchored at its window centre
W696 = 0.019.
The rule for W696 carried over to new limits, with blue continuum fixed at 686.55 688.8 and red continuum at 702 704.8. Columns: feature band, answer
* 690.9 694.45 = -0.282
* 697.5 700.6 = -0.210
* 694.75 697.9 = -0.296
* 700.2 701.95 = -0.077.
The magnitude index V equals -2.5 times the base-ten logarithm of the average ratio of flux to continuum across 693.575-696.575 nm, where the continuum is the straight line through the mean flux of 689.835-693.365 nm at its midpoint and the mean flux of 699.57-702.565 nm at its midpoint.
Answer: -0.04 mag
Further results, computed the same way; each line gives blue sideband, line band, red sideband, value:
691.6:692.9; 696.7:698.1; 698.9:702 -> -0.066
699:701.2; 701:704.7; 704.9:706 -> 0.022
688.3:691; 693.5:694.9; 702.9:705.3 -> -0.110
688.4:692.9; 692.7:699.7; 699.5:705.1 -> -0.071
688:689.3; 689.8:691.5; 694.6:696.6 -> 0.050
